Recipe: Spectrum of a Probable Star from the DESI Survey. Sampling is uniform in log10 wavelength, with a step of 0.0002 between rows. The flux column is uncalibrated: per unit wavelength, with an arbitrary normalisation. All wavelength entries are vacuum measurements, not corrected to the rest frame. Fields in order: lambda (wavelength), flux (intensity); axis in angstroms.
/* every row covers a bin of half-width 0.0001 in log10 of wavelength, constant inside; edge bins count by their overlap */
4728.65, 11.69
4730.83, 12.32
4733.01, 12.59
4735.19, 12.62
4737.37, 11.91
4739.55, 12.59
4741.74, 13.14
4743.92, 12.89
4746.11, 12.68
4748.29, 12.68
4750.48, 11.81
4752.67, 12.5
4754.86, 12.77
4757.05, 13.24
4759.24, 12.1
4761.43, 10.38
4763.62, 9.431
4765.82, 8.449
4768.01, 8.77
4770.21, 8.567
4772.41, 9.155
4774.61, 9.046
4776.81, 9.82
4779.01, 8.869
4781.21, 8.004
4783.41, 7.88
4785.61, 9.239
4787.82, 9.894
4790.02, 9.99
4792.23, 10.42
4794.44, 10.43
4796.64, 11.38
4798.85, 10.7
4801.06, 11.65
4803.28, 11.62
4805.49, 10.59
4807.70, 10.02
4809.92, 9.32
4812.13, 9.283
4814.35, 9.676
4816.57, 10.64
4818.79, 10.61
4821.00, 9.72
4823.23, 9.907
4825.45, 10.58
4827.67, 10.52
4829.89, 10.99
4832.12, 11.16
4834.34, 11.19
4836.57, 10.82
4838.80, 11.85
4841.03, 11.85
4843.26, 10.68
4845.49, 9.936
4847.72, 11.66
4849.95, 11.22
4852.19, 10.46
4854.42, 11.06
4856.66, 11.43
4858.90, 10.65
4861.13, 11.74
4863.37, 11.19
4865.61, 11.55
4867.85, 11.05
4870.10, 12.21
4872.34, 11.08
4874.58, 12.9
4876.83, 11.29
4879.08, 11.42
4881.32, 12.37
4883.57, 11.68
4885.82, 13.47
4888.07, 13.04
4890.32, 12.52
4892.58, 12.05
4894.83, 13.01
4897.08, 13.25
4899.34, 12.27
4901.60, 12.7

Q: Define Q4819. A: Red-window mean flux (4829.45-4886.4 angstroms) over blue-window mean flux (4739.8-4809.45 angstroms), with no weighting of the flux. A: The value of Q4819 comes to 1.08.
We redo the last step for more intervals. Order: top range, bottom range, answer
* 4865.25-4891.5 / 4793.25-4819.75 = 1.15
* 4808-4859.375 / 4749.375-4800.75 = 1.05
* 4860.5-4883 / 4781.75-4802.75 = 1.15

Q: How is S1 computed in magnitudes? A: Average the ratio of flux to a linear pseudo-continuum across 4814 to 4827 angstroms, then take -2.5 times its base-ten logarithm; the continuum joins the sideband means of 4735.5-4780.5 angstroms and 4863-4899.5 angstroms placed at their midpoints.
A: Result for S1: 0.14 mag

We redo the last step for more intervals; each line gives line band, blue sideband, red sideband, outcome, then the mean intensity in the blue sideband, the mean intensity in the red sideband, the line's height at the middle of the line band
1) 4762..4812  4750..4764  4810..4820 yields 0.121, 11.9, 9.98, 10.9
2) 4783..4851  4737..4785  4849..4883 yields 0.059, 10.7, 11.4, 11.1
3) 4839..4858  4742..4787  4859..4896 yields 0.051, 10.5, 12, 11.6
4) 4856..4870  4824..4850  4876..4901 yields 0.037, 11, 12.4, 11.7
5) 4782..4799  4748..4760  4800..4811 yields 0.128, 12.5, 10.6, 11.2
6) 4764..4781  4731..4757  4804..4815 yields 0.265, 12.6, 9.85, 11.4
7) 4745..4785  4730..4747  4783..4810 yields 0.128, 12.6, 10.3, 11.6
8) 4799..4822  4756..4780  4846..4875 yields 0.017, 9.8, 11.3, 10.5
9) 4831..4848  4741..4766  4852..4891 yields 0.065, 11.9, 11.8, 11.8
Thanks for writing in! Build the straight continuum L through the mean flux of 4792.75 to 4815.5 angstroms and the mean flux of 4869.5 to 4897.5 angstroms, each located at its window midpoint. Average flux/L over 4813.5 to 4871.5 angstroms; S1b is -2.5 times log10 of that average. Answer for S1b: 0.04 mag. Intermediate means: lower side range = 10.5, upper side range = 12.3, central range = 10.9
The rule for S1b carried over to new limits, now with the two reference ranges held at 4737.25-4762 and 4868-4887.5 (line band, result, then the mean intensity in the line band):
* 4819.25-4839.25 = 0.140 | 10.7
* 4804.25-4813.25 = 0.239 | 9.83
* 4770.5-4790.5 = 0.337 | 9.05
